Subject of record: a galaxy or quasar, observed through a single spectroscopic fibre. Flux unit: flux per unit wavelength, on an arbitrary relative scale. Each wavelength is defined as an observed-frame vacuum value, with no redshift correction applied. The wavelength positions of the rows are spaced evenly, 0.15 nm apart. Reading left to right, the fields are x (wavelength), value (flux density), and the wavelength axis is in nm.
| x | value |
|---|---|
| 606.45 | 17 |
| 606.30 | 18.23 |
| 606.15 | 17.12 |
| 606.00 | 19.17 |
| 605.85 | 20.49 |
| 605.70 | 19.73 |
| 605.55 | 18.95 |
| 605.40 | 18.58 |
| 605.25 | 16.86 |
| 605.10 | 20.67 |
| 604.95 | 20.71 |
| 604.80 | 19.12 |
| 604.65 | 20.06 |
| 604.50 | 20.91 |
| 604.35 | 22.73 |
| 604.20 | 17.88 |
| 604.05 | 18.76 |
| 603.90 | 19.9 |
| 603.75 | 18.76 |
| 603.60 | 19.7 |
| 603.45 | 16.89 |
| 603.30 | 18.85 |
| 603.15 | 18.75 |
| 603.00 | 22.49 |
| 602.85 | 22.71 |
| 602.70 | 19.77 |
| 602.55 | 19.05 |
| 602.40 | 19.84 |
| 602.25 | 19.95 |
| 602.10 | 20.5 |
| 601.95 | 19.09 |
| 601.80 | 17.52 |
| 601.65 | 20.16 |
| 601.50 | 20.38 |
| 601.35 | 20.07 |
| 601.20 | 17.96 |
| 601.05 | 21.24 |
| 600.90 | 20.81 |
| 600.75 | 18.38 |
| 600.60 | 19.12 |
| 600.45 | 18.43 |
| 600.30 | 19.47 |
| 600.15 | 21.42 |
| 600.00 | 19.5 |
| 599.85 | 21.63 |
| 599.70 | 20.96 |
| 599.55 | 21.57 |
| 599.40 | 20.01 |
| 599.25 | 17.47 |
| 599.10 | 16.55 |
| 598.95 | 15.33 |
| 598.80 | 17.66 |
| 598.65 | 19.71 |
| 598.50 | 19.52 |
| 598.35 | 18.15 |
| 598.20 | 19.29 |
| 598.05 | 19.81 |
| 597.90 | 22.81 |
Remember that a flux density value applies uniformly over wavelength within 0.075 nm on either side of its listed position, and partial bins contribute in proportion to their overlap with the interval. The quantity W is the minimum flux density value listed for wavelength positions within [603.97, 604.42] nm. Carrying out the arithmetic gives 17.88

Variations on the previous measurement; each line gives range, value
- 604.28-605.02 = 19.12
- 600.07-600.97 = 18.38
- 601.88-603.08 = 19.05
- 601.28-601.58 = 20.07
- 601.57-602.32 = 17.52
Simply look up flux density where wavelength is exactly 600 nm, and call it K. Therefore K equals 19.5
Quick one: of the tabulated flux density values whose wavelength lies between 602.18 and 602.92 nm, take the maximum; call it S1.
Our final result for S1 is 22.71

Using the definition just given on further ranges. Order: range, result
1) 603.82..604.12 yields 19.9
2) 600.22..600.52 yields 19.47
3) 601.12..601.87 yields 20.38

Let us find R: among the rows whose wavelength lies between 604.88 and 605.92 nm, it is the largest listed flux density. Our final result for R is 20.71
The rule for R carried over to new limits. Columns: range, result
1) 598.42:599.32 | 19.71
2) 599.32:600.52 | 21.63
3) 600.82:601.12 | 21.24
